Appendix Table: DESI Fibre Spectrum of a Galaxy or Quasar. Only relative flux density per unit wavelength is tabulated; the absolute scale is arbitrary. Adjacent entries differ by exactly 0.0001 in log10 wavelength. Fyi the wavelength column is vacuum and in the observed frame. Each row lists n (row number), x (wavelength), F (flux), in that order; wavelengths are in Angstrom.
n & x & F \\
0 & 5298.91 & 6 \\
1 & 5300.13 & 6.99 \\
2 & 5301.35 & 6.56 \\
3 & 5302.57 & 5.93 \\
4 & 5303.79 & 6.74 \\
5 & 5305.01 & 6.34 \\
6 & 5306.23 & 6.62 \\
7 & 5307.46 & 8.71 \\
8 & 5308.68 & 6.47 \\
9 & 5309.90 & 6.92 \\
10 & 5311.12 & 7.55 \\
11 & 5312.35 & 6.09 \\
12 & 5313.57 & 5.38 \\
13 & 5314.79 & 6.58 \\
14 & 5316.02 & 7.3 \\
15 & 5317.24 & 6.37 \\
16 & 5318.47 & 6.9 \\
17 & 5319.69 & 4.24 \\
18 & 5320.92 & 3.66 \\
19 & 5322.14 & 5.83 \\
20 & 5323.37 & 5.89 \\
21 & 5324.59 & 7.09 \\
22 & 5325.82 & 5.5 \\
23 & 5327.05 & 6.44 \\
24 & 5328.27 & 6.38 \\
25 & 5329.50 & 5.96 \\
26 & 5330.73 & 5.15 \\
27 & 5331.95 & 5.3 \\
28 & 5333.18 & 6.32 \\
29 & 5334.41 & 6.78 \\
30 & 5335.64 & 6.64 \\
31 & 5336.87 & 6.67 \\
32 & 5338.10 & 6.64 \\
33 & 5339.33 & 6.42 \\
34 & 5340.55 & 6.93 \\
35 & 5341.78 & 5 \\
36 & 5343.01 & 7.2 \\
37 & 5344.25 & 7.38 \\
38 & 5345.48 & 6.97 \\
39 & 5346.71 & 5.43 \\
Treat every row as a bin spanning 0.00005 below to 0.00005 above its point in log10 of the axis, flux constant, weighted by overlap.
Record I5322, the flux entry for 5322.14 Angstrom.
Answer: 5.83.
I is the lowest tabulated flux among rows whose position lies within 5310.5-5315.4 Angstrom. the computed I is 5.38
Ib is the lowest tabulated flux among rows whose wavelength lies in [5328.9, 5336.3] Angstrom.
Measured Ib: 5.15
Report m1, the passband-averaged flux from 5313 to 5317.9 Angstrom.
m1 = 6.42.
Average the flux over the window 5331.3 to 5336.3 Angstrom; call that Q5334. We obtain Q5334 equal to 6.26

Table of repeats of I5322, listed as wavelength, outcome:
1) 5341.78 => 5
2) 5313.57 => 5.38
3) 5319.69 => 4.24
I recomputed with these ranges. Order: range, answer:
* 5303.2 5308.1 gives 6.34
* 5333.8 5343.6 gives 5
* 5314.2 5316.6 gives 6.58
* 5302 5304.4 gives 5.93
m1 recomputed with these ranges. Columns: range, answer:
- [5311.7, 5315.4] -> 6.03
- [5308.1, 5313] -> 6.75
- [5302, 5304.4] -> 6.35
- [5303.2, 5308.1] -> 7.1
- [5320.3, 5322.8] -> 4.76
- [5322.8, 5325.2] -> 6.52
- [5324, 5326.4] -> 6.29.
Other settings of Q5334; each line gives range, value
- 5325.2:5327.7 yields 5.98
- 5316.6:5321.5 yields 5.31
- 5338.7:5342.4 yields 6.13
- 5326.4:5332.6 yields 5.85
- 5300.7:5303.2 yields 6.27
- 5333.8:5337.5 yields 6.69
